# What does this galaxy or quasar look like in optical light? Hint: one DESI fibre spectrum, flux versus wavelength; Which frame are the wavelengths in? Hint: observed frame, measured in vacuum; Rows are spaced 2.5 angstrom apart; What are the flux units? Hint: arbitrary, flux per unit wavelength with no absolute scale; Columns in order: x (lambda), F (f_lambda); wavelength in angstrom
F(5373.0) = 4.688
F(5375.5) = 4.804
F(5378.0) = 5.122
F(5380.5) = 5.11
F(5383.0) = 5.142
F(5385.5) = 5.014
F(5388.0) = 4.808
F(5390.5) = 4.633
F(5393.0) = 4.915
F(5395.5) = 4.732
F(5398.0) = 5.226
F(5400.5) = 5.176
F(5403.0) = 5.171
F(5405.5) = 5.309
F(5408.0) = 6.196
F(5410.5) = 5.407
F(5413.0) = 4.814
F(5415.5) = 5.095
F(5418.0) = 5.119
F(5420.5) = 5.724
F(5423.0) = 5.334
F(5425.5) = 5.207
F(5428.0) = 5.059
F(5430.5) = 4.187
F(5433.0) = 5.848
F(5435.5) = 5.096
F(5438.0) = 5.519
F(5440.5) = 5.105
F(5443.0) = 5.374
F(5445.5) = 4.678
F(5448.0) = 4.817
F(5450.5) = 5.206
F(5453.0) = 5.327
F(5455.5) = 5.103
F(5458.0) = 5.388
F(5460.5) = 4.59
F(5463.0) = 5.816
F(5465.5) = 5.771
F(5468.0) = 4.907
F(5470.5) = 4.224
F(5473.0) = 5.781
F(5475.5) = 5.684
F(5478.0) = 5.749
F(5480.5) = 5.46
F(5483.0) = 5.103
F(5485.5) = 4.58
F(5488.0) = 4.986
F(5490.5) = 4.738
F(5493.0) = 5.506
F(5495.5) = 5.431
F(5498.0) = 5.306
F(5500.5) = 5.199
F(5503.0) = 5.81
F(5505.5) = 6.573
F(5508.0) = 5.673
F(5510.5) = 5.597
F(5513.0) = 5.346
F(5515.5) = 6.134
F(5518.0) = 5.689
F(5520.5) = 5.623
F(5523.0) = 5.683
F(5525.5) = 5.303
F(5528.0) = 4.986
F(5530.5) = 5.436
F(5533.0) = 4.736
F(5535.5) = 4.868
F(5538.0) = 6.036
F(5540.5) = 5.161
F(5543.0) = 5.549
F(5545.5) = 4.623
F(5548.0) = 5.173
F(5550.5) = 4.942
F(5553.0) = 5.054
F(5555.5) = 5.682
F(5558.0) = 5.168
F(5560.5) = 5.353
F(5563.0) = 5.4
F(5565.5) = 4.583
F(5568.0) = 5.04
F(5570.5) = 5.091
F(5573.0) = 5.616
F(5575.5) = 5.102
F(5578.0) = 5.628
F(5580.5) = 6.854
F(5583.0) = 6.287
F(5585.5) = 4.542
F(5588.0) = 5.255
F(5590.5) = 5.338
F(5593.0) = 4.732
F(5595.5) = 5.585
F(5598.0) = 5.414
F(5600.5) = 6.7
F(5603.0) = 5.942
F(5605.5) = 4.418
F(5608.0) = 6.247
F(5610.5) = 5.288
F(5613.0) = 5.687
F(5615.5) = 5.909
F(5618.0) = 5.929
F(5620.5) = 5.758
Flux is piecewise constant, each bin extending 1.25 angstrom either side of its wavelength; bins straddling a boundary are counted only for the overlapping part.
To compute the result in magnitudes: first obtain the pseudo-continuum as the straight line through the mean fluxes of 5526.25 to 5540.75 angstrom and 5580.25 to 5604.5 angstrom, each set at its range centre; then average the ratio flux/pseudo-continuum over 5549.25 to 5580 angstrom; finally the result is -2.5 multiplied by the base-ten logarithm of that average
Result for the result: 0.03 mag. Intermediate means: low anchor 5.21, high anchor 5.6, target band 5.26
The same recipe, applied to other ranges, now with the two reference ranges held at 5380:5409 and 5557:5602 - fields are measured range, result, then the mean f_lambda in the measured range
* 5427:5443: 0.005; 5.16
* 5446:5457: 0.025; 5.09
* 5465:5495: 0.012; 5.2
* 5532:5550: 0.042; 5.16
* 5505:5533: -0.050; 5.57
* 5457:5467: -0.031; 5.38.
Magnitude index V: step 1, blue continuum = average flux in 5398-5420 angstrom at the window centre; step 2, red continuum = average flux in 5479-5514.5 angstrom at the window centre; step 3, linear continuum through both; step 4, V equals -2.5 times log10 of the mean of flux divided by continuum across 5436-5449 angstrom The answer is 0.047 mag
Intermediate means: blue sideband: 5.3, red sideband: 5.39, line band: 5.1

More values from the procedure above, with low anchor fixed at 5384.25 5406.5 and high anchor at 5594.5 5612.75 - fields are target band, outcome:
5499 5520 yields -0.08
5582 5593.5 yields 0.07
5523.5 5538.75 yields 0.04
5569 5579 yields 0.04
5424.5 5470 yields 0.00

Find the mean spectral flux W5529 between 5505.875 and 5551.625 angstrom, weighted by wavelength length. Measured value 5.39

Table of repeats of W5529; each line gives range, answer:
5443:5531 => 5.35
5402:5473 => 5.2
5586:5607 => 5.4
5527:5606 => 5.33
